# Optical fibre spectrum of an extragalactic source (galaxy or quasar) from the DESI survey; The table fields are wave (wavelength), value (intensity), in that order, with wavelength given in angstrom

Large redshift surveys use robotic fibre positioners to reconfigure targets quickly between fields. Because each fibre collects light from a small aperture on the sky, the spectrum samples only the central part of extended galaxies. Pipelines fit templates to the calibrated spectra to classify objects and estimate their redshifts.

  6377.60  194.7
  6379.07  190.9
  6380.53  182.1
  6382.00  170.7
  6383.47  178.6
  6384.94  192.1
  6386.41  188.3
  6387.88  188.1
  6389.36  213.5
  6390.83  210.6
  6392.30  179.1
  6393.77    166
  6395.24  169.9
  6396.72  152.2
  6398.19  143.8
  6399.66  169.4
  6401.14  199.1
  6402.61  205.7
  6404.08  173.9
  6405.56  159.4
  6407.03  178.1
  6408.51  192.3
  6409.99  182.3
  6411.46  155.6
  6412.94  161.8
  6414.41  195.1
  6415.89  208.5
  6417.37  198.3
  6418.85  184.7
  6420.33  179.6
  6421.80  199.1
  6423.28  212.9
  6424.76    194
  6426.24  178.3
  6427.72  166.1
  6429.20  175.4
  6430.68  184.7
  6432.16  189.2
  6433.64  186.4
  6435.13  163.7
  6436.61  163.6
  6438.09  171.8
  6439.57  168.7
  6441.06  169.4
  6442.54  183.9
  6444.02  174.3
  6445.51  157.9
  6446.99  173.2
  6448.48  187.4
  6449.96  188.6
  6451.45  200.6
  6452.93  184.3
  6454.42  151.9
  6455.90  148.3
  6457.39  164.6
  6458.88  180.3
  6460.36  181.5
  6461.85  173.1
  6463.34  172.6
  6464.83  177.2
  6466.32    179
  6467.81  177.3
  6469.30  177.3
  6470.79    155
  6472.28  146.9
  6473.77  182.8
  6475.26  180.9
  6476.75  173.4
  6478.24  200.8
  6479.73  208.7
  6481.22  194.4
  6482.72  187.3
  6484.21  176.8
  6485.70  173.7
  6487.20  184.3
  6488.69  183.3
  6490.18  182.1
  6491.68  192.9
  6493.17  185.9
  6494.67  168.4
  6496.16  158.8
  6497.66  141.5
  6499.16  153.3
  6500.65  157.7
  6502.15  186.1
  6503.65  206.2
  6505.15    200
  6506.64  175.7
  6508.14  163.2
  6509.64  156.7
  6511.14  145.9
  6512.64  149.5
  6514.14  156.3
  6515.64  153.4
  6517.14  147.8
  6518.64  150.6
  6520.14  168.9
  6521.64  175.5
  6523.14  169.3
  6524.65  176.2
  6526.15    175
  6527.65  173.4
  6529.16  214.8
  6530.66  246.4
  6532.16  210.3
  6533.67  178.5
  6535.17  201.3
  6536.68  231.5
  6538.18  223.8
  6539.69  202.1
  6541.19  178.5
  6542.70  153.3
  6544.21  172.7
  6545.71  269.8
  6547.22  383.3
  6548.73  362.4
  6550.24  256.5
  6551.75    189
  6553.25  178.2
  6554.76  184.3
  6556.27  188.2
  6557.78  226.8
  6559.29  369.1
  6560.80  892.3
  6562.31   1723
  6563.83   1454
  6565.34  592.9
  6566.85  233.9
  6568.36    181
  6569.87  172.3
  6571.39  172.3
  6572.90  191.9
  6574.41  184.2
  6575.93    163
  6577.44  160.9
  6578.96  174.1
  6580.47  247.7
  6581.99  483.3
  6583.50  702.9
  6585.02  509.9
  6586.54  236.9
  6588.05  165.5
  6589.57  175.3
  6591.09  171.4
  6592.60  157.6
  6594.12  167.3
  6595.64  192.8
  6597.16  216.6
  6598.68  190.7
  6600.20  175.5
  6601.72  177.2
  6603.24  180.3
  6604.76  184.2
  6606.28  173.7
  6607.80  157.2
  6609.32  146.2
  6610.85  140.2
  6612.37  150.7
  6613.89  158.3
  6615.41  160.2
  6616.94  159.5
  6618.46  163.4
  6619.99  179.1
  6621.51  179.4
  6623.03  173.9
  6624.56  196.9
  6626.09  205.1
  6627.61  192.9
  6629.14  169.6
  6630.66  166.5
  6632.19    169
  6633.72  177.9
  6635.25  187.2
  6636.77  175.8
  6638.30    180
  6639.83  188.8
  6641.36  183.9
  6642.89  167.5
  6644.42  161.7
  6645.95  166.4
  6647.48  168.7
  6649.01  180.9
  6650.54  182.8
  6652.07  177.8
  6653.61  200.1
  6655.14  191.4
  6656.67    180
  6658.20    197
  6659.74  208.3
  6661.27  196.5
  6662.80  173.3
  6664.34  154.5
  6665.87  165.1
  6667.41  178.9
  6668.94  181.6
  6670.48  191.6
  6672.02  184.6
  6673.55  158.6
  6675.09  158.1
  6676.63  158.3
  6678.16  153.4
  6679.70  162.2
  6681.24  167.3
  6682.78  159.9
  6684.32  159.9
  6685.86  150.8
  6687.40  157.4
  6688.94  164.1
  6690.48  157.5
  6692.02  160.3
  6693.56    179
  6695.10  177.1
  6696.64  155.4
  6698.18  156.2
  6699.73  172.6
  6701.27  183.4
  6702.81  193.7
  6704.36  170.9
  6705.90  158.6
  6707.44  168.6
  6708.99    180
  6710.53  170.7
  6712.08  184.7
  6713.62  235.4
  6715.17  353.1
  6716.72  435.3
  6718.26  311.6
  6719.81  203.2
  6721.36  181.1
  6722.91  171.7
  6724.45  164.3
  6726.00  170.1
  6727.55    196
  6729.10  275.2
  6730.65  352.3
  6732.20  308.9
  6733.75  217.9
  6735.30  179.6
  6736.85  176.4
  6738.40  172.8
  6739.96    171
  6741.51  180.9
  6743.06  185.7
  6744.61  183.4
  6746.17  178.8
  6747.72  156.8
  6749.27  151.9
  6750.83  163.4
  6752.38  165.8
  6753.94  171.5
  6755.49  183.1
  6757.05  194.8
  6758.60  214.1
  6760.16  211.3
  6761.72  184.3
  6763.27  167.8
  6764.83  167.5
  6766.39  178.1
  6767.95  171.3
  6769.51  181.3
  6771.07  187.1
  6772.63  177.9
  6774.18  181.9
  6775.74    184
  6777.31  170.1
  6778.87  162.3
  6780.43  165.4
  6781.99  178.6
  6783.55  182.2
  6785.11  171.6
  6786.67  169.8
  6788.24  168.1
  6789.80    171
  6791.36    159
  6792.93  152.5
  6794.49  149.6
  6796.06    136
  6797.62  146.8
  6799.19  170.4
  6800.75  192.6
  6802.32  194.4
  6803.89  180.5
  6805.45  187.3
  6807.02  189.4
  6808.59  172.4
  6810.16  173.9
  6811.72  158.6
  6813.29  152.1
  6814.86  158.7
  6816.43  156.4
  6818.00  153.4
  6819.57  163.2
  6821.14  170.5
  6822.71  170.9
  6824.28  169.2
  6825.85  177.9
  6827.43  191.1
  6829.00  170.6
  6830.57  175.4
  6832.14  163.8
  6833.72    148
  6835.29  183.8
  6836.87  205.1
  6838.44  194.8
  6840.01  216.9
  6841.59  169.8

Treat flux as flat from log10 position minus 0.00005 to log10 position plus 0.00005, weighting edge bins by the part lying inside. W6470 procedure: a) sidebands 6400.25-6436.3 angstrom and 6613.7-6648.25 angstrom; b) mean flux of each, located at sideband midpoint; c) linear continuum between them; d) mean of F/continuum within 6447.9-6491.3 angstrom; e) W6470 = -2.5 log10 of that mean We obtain 0.021 mag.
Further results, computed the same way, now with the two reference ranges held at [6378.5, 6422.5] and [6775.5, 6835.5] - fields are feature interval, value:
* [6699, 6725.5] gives -0.24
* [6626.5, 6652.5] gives -0.02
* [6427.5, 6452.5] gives 0.02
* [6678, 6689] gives 0.09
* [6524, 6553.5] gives -0.23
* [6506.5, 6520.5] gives 0.15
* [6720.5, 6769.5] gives -0.13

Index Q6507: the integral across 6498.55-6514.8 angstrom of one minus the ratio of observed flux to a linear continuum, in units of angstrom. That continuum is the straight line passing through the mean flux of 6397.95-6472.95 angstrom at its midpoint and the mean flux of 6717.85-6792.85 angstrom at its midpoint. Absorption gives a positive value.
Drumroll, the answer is 1.0 angstrom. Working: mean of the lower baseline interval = 178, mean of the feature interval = 168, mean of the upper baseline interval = 188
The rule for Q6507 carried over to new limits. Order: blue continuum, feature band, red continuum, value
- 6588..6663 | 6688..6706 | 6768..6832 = 0.52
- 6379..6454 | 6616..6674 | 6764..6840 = -1.23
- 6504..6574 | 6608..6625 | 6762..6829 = 5.85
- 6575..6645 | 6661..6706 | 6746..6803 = 5.07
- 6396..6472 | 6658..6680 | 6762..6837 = -0.17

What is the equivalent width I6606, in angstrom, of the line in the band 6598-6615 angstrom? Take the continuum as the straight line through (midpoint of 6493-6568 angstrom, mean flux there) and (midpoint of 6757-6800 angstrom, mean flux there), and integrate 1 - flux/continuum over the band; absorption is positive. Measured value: 5.4 angstrom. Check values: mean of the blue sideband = 275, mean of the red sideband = 173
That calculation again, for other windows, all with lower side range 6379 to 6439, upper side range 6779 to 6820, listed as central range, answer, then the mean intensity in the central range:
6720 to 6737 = -4.9 angstrom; 219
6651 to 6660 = -1.0 angstrom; 191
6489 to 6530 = 1.8 angstrom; 170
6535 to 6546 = -1.5 angstrom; 202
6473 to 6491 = -0.7 angstrom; 186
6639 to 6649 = 0.0 angstrom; 173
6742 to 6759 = -0.7 angstrom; 177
